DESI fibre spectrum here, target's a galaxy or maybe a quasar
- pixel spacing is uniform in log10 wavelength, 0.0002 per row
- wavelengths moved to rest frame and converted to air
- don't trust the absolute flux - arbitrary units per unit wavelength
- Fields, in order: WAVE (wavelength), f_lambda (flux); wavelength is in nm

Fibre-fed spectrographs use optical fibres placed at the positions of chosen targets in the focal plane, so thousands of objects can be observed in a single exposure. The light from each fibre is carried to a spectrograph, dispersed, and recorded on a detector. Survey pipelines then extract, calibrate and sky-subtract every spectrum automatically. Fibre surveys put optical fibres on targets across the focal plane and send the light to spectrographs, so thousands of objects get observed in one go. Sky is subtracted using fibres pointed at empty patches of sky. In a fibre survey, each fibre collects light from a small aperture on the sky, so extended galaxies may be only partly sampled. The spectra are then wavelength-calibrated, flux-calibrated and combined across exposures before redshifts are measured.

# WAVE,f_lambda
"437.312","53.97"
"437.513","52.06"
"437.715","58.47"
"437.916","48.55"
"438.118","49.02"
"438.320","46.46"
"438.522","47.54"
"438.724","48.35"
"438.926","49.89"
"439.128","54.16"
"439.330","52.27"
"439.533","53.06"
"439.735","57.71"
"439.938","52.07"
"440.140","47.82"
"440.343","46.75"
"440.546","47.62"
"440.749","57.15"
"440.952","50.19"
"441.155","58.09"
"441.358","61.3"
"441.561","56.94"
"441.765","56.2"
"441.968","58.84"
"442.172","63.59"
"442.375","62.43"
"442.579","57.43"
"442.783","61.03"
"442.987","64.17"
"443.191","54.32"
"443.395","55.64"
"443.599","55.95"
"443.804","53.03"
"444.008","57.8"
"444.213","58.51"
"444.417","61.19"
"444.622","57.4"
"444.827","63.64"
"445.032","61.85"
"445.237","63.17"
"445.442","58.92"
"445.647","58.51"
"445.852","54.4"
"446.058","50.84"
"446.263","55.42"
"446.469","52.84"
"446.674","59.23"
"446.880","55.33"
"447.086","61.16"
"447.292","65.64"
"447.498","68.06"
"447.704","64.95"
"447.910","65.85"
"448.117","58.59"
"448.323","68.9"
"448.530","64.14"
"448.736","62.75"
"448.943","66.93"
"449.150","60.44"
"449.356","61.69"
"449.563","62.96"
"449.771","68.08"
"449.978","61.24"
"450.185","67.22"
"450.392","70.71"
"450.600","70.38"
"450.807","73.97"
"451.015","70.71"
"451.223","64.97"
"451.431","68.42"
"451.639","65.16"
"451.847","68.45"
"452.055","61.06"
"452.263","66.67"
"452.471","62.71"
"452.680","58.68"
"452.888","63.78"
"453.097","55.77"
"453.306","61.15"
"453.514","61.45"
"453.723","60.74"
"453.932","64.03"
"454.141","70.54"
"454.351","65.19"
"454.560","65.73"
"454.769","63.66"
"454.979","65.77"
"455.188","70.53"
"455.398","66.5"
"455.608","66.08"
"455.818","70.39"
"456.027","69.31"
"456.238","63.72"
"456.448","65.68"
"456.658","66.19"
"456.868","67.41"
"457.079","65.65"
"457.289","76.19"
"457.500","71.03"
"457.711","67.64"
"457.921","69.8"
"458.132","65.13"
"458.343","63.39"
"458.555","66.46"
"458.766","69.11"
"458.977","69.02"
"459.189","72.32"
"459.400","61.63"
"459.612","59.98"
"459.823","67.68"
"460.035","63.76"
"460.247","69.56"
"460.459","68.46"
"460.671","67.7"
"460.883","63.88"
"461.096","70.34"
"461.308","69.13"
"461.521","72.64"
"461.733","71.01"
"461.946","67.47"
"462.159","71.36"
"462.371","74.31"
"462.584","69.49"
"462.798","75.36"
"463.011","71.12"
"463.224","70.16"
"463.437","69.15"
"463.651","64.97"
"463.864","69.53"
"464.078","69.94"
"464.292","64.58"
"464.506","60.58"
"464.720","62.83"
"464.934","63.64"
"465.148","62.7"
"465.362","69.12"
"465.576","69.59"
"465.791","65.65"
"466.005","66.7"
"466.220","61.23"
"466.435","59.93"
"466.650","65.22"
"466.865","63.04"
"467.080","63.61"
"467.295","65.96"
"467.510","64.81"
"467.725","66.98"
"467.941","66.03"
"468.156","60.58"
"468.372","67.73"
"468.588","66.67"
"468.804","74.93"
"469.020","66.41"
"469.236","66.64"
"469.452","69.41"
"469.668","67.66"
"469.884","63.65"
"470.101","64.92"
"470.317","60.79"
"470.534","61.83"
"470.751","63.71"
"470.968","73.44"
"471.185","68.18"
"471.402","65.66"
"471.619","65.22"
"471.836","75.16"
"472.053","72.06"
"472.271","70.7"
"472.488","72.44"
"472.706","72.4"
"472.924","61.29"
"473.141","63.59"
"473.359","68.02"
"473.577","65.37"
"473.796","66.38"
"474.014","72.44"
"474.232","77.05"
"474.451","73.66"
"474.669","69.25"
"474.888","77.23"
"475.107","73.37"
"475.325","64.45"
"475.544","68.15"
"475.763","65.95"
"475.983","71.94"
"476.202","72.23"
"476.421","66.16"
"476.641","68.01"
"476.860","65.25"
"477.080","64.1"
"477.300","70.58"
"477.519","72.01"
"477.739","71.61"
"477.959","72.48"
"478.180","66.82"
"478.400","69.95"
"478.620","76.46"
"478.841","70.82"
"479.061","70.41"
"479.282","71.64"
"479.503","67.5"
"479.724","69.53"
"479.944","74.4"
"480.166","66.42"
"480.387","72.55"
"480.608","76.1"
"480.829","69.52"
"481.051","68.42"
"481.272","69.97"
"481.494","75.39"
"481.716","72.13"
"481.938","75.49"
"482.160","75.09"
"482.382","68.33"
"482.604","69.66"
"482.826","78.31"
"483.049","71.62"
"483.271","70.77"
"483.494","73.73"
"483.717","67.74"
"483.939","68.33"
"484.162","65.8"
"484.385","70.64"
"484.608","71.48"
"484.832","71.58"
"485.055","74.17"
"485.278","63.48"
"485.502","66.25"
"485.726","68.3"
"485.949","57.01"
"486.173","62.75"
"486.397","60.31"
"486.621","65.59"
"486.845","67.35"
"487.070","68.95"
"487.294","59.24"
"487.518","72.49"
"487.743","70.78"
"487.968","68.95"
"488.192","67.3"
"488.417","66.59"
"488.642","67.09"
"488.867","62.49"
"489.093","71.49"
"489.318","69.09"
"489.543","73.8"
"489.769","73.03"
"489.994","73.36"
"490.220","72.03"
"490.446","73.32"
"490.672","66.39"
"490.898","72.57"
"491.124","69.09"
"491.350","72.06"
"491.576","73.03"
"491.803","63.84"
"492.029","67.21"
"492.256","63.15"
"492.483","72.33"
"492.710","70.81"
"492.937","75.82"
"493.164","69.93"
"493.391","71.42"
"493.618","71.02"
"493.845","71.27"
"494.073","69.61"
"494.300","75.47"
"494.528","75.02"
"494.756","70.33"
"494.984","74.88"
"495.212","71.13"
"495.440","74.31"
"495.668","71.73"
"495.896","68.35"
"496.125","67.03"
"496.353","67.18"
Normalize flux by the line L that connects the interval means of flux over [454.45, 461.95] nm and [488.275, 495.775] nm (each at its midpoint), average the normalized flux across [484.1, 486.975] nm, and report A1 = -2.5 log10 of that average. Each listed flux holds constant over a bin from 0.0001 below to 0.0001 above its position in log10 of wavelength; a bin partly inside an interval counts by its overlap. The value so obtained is 0.06 mag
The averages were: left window 67.5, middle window 66.5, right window 70.7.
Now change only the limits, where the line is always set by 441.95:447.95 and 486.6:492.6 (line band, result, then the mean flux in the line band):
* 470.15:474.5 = -0.050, 68.4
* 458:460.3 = -0.063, 66.1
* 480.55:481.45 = -0.061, 71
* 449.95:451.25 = -0.143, 69.1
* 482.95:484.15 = -0.037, 70.1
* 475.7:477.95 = -0.044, 69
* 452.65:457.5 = -0.070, 65.6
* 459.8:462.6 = -0.103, 69.1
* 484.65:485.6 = -0.016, 69.1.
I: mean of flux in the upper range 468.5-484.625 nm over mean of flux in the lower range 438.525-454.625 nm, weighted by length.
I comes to 1.16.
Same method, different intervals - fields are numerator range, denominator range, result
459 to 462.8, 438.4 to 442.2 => 1.28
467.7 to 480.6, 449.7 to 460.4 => 1.04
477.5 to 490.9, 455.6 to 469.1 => 1.04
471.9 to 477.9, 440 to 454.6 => 1.14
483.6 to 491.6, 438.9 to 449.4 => 1.17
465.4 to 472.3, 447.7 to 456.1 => 1.02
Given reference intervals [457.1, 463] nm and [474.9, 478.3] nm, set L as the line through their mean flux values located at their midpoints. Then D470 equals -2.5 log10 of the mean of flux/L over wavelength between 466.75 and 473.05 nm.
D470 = 0.03 mag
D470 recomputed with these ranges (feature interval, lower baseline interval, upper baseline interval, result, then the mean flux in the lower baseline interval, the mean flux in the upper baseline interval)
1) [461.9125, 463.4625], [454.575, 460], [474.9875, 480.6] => -0.054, 67.1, 69.8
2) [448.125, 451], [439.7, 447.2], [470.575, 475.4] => -0.111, 57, 69.5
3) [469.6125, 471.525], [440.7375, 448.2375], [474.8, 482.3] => 0.040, 59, 70.6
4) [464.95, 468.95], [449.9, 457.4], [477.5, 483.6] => 0.053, 66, 71.7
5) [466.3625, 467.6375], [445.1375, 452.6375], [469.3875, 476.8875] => 0.054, 63.3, 68.5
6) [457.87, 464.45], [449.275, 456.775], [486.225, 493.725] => -0.031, 65.5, 69.1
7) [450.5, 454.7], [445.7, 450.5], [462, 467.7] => -0.028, 62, 66.7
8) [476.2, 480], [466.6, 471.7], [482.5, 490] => -0.041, 66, 68.4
